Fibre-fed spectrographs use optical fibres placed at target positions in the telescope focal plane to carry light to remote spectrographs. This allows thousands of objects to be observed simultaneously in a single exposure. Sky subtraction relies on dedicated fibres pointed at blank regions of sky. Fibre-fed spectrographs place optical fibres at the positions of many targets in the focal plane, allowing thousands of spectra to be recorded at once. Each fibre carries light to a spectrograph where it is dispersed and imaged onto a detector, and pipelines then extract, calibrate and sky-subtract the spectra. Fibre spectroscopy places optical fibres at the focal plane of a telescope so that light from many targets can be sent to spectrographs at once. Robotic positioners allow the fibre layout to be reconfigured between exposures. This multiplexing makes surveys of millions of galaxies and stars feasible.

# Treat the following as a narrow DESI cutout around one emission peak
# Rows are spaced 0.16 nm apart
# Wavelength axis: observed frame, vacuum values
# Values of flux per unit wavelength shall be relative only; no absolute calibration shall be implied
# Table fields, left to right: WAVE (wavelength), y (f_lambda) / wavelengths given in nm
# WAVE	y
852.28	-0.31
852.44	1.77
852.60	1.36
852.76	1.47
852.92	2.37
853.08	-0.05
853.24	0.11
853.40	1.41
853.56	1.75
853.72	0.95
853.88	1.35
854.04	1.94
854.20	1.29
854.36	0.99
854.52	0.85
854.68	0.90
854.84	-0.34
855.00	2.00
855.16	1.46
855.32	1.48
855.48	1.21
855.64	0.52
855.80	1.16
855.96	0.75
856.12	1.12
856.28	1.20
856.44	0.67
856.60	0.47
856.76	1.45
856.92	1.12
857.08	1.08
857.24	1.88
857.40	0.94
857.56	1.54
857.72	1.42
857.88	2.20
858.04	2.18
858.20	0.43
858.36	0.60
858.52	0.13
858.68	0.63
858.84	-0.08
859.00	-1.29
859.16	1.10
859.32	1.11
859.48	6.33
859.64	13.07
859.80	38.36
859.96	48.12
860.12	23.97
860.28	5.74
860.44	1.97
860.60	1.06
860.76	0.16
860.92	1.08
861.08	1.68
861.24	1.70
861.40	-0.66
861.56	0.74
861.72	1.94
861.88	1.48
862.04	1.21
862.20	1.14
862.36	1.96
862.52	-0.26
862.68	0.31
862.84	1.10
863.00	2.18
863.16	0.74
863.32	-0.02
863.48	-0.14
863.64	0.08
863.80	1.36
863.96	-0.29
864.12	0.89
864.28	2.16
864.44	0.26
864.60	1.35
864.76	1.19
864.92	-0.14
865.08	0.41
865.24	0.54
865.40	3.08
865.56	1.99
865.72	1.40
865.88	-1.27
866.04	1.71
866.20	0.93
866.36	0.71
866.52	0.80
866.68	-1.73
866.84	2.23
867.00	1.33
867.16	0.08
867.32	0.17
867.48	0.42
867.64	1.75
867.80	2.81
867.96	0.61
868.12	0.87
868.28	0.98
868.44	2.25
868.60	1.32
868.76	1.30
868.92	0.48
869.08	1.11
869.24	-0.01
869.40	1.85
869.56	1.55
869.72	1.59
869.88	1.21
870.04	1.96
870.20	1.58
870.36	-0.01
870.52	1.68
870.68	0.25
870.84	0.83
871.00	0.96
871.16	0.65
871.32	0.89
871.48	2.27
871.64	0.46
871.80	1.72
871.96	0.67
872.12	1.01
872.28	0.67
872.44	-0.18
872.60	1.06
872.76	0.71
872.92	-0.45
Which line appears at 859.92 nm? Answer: [O III]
